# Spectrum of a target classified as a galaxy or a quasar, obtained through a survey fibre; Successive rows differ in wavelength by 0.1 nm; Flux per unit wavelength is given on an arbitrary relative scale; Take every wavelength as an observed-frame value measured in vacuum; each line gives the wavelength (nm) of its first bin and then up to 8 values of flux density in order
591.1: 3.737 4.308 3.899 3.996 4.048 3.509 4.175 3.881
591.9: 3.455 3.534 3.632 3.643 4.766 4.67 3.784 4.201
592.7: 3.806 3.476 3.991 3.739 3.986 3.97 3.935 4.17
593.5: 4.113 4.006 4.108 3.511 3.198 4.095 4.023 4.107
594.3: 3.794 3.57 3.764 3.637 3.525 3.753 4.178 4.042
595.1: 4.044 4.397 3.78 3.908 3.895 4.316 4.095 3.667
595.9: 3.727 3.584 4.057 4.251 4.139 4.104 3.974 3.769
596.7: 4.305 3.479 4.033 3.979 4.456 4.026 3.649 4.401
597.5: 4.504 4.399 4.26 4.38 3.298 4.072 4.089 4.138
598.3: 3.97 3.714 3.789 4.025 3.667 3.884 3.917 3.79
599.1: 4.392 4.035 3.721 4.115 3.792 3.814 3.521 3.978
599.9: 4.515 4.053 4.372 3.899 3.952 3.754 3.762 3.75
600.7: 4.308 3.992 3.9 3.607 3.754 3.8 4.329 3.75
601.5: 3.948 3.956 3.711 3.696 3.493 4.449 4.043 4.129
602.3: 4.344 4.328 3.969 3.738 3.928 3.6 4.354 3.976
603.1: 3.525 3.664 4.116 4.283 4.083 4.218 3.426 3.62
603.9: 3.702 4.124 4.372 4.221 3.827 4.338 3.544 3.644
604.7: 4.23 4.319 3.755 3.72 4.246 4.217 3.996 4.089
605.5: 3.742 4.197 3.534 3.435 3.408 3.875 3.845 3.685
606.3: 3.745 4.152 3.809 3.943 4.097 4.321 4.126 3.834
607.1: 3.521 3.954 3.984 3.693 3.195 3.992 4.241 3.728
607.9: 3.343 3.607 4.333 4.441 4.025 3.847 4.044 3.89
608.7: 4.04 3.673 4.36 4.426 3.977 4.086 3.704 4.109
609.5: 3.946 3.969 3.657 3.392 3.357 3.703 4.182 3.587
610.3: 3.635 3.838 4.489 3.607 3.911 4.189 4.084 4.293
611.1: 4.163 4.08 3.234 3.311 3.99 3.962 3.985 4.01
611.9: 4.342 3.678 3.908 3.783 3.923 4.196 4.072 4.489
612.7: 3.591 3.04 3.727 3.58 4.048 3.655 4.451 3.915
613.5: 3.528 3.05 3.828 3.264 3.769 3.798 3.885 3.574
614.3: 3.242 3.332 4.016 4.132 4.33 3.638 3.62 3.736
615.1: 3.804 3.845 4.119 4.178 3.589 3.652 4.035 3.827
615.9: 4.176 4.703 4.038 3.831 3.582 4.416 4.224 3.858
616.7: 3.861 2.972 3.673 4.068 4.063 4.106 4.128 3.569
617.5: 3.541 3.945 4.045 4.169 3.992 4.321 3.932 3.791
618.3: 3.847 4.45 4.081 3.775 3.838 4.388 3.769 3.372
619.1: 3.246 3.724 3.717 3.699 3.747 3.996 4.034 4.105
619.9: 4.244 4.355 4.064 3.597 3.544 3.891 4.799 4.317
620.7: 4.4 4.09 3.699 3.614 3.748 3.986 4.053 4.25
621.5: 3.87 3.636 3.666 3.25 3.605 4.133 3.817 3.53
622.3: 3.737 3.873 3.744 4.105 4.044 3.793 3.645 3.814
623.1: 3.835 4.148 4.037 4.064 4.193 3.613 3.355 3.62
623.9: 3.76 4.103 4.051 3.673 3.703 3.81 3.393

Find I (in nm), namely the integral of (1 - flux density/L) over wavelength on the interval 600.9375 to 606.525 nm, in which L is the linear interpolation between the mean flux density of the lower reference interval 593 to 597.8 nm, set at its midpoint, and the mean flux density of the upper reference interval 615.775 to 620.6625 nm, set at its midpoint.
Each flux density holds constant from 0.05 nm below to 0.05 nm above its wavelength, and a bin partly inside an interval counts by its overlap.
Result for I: 0.06 nm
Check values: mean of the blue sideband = 3.97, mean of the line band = 3.92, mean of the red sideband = 3.95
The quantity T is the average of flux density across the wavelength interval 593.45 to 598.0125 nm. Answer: 3.96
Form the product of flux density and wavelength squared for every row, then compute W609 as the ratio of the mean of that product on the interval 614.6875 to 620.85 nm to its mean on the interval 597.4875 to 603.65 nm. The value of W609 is 1.05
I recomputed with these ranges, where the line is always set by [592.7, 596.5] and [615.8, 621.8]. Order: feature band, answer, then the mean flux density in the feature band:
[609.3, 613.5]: 0.06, 3.87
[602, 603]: -0.04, 4.06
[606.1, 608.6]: 0.01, 3.9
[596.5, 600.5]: -0.08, 3.99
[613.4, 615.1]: 0.11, 3.68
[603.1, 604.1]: 0.00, 3.92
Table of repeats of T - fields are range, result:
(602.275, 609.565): 3.94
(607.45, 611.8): 3.9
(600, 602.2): 3.92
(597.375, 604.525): 3.97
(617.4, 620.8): 3.96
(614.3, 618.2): 3.91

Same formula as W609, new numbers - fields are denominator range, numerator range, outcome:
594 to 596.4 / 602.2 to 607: 1.04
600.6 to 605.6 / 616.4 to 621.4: 1.05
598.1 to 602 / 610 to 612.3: 1.04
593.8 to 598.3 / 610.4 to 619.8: 1.04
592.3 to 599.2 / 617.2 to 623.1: 1.06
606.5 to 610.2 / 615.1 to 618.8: 1.04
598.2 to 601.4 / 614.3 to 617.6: 1.04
